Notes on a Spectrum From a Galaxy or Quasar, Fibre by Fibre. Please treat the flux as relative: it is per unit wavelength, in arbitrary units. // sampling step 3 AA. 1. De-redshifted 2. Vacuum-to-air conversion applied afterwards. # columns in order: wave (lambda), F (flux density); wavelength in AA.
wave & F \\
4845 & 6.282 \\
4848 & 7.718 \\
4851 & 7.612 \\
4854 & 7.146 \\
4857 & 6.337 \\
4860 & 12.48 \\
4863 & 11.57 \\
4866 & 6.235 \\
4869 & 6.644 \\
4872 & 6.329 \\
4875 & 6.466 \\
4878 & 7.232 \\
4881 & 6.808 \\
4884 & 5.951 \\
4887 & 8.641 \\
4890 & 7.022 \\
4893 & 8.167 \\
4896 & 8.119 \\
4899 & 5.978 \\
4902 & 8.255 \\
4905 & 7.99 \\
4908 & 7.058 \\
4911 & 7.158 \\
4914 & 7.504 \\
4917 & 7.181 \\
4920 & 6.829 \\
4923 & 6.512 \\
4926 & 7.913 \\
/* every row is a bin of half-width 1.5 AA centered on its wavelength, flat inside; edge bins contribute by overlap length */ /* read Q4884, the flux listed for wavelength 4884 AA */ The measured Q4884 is 5.951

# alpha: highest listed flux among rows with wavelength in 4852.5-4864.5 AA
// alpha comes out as 12.48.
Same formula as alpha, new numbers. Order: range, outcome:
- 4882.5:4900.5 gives 8.641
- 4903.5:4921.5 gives 7.99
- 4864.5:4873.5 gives 6.644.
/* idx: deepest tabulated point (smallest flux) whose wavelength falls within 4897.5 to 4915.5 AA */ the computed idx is 5.978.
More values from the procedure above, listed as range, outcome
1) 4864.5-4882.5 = 6.235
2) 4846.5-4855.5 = 7.146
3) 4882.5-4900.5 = 5.951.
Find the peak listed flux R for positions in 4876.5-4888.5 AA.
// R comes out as 8.641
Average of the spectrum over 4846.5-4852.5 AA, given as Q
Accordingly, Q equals 7.66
